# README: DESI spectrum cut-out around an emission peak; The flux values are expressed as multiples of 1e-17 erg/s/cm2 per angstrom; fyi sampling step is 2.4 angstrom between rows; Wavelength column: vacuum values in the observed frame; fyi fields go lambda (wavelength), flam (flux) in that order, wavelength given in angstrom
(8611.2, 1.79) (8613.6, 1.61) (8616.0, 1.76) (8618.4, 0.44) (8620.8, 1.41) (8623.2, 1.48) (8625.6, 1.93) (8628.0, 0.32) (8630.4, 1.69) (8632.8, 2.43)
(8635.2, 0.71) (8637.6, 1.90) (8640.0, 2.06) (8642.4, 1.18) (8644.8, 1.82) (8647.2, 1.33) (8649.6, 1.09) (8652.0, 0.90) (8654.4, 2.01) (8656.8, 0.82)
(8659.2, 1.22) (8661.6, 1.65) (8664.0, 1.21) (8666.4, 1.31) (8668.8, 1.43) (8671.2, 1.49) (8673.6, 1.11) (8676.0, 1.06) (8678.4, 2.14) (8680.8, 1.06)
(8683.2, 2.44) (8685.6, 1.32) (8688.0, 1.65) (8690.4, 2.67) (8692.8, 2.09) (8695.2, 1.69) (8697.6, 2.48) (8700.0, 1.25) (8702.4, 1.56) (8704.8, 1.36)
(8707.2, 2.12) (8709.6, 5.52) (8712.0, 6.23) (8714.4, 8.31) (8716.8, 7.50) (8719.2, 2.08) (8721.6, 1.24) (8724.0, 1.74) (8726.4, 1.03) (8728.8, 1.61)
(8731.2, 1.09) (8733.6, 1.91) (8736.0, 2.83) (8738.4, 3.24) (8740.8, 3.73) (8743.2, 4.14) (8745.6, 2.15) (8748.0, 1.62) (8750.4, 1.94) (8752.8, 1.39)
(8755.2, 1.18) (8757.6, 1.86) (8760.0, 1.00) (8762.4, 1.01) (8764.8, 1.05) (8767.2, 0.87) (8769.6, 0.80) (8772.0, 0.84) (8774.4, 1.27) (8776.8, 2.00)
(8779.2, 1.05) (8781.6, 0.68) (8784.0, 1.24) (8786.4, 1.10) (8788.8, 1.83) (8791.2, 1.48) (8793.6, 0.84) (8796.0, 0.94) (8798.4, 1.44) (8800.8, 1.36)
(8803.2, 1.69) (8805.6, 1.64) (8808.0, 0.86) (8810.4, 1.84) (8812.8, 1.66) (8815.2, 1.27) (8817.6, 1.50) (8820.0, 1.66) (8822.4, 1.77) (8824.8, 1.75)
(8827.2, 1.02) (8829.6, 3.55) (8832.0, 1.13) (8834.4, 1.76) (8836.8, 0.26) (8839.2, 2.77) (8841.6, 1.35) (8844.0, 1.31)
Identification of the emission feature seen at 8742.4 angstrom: [N II]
